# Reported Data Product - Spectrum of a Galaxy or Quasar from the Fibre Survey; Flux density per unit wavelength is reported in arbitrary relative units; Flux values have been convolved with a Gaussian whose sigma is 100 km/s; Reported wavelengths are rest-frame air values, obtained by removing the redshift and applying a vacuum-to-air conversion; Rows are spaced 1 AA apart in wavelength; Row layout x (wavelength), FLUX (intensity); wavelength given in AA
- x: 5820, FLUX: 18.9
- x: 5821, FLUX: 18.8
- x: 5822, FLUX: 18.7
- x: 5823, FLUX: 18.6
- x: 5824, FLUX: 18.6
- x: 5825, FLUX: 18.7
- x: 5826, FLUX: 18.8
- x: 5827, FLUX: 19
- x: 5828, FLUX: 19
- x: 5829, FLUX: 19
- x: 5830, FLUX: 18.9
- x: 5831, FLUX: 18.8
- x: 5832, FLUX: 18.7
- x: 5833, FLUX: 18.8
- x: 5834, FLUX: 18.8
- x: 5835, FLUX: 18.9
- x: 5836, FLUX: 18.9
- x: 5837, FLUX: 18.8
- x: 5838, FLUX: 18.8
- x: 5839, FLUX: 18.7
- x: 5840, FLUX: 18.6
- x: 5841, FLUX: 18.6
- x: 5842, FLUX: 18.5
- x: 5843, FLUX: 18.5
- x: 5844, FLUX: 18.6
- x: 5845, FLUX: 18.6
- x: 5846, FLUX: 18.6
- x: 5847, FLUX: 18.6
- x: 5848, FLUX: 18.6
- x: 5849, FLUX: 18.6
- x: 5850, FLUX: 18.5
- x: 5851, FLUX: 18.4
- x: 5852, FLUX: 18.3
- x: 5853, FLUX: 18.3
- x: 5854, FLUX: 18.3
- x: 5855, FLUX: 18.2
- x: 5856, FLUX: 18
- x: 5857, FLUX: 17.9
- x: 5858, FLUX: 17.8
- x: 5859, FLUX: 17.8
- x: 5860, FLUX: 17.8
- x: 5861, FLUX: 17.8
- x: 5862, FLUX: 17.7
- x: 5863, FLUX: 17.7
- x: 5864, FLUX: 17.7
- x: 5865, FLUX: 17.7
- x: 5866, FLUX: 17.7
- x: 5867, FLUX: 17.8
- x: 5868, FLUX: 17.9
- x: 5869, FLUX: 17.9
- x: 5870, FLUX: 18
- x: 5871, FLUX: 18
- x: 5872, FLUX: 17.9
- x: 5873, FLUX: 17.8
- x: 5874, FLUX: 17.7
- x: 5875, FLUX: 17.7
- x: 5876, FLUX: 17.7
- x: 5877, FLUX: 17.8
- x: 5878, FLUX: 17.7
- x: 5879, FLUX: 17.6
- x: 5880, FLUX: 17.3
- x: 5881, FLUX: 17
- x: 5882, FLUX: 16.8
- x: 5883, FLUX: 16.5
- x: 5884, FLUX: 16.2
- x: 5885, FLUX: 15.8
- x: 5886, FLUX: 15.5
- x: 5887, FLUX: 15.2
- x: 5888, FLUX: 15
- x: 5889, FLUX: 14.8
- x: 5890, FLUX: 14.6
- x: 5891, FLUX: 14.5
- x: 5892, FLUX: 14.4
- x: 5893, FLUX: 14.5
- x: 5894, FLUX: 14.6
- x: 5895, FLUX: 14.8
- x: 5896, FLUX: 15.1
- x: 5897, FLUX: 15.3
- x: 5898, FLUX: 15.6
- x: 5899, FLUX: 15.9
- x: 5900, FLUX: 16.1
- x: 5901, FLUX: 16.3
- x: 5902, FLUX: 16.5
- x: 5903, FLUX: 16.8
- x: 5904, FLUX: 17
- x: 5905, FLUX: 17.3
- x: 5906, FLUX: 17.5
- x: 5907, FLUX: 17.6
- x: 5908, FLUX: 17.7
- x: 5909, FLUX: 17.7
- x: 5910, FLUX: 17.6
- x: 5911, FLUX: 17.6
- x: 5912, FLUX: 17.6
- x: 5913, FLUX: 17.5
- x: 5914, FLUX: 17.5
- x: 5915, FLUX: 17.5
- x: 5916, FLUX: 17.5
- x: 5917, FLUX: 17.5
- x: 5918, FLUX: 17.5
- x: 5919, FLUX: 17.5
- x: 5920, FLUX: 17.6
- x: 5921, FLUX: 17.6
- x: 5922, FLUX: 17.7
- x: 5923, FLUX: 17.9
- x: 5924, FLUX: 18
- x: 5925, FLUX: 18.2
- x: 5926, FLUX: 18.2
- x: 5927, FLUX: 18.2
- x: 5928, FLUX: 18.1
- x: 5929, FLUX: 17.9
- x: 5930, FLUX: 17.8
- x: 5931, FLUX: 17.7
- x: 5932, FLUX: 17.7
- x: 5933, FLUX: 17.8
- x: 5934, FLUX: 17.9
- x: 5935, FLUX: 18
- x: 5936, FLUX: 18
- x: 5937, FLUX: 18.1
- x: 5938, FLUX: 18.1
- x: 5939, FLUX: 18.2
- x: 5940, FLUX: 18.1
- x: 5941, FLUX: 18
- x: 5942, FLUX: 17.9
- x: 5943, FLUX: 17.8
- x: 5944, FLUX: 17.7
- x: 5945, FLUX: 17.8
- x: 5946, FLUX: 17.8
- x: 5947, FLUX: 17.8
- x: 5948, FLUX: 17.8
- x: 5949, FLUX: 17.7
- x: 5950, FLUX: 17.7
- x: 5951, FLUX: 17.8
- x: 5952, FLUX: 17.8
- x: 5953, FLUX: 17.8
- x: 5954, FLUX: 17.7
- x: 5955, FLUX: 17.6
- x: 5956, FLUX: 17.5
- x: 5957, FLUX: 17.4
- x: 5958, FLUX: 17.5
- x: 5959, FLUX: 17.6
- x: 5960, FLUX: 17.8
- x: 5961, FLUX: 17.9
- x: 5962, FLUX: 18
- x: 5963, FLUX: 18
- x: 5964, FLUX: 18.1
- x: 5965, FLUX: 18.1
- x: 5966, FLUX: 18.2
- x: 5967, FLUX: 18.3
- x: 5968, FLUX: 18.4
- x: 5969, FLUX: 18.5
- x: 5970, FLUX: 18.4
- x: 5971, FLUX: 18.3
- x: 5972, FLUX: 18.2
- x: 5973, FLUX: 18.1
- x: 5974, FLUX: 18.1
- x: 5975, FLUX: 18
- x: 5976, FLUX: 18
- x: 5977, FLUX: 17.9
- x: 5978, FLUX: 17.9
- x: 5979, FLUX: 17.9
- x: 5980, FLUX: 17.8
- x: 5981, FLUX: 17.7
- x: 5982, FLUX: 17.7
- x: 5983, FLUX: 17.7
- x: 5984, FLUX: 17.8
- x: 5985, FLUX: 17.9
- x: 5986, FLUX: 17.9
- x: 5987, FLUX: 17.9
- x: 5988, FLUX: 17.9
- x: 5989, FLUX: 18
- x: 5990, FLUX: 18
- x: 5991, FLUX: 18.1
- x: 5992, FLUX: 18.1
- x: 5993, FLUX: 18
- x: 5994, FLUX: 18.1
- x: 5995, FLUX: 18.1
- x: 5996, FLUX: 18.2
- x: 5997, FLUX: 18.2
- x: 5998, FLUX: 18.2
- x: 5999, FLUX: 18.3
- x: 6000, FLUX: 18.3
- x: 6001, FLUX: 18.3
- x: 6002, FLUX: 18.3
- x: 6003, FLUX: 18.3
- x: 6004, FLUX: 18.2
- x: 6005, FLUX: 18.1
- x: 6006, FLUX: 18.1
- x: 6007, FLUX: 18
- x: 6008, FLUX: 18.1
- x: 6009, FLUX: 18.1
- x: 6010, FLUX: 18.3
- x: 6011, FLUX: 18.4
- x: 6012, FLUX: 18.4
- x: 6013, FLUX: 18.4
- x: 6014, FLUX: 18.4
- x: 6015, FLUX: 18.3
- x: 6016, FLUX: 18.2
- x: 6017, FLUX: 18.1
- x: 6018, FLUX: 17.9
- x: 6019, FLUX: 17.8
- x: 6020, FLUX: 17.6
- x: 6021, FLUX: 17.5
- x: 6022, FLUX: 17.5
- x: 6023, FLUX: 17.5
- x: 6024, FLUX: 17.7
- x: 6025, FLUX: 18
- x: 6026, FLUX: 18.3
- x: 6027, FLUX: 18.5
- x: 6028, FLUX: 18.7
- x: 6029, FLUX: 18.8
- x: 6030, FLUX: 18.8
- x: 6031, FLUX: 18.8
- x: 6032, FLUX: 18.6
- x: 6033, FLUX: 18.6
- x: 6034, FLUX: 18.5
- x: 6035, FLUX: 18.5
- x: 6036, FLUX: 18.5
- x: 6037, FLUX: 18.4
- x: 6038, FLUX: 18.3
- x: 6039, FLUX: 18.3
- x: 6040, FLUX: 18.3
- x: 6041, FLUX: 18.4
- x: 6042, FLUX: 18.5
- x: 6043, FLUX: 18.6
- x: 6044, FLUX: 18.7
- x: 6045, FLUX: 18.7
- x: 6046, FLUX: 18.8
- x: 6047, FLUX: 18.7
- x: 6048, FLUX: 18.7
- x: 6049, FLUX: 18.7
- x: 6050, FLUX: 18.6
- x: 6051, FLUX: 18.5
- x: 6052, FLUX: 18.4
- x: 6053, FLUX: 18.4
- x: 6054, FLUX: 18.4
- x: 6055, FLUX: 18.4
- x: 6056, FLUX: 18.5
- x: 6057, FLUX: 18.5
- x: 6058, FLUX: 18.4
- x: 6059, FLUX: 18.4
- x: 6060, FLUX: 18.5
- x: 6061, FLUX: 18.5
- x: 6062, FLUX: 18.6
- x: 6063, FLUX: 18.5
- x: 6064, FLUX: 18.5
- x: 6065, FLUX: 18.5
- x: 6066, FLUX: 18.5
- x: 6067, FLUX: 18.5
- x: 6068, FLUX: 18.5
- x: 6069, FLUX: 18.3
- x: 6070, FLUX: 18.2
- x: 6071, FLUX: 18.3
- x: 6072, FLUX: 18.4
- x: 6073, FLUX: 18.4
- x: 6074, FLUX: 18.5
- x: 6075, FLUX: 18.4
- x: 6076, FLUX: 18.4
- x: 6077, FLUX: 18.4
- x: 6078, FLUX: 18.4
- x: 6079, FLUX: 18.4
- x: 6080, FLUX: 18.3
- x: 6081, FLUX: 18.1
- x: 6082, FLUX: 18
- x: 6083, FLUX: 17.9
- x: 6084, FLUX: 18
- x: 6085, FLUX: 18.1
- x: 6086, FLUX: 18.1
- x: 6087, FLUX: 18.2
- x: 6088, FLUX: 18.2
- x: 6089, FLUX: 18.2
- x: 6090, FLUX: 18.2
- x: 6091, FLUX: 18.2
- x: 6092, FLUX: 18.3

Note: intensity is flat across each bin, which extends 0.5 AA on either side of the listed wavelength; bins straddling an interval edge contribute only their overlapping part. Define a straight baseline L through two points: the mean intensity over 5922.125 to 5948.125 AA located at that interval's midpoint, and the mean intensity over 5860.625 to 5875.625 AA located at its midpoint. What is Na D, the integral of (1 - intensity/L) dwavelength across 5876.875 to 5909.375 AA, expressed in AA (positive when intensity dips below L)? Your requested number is 3.1 AA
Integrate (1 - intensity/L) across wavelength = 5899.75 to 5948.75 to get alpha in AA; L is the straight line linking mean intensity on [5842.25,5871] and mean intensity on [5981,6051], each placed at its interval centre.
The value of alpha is 1.4 AA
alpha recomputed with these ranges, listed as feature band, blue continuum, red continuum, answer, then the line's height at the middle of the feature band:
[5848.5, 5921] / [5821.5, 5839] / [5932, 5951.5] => 5.1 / 18.4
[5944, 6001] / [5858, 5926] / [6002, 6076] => -0.7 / 17.7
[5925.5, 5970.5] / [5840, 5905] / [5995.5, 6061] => -0.5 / 17.7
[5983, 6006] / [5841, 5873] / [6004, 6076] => 0.3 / 18.3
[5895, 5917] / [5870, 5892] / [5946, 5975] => 0.2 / 17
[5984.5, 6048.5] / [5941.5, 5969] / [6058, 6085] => -0.5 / 18.1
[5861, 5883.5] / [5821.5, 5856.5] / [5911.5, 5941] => 0.9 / 18.3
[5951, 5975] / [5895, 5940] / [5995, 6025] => -0.3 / 17.7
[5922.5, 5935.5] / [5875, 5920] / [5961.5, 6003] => -0.6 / 17.1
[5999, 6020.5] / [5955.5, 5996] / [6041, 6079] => 0.0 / 18.2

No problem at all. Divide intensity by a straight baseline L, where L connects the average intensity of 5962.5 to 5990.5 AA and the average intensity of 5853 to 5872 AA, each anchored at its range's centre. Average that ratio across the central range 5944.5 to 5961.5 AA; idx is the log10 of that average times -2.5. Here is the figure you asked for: 0.02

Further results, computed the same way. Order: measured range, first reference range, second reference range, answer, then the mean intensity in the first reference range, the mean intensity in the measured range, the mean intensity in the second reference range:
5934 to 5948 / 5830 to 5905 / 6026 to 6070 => -0.01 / 17.4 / 17.9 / 18.5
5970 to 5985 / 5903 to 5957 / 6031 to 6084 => 0.00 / 17.7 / 17.9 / 18.4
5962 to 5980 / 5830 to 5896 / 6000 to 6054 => 0.00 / 17.5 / 18.1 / 18.3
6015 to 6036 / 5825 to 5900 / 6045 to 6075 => 0.01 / 17.5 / 18.2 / 18.5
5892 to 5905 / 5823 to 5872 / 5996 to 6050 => 0.17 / 18.4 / 15.7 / 18.3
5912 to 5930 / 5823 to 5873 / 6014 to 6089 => 0.04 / 18.4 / 17.8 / 18.3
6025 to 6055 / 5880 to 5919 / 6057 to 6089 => -0.03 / 16.4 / 18.5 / 18.3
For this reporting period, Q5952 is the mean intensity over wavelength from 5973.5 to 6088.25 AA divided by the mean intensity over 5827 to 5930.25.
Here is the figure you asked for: 1.04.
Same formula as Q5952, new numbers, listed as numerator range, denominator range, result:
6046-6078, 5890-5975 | 1.06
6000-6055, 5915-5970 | 1.03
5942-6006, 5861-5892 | 1.06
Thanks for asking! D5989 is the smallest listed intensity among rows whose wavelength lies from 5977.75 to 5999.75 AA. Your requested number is 17.7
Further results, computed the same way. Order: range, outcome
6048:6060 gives 18.4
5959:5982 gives 17.6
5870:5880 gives 17.3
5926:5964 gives 17.4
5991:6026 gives 17.5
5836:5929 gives 14.4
